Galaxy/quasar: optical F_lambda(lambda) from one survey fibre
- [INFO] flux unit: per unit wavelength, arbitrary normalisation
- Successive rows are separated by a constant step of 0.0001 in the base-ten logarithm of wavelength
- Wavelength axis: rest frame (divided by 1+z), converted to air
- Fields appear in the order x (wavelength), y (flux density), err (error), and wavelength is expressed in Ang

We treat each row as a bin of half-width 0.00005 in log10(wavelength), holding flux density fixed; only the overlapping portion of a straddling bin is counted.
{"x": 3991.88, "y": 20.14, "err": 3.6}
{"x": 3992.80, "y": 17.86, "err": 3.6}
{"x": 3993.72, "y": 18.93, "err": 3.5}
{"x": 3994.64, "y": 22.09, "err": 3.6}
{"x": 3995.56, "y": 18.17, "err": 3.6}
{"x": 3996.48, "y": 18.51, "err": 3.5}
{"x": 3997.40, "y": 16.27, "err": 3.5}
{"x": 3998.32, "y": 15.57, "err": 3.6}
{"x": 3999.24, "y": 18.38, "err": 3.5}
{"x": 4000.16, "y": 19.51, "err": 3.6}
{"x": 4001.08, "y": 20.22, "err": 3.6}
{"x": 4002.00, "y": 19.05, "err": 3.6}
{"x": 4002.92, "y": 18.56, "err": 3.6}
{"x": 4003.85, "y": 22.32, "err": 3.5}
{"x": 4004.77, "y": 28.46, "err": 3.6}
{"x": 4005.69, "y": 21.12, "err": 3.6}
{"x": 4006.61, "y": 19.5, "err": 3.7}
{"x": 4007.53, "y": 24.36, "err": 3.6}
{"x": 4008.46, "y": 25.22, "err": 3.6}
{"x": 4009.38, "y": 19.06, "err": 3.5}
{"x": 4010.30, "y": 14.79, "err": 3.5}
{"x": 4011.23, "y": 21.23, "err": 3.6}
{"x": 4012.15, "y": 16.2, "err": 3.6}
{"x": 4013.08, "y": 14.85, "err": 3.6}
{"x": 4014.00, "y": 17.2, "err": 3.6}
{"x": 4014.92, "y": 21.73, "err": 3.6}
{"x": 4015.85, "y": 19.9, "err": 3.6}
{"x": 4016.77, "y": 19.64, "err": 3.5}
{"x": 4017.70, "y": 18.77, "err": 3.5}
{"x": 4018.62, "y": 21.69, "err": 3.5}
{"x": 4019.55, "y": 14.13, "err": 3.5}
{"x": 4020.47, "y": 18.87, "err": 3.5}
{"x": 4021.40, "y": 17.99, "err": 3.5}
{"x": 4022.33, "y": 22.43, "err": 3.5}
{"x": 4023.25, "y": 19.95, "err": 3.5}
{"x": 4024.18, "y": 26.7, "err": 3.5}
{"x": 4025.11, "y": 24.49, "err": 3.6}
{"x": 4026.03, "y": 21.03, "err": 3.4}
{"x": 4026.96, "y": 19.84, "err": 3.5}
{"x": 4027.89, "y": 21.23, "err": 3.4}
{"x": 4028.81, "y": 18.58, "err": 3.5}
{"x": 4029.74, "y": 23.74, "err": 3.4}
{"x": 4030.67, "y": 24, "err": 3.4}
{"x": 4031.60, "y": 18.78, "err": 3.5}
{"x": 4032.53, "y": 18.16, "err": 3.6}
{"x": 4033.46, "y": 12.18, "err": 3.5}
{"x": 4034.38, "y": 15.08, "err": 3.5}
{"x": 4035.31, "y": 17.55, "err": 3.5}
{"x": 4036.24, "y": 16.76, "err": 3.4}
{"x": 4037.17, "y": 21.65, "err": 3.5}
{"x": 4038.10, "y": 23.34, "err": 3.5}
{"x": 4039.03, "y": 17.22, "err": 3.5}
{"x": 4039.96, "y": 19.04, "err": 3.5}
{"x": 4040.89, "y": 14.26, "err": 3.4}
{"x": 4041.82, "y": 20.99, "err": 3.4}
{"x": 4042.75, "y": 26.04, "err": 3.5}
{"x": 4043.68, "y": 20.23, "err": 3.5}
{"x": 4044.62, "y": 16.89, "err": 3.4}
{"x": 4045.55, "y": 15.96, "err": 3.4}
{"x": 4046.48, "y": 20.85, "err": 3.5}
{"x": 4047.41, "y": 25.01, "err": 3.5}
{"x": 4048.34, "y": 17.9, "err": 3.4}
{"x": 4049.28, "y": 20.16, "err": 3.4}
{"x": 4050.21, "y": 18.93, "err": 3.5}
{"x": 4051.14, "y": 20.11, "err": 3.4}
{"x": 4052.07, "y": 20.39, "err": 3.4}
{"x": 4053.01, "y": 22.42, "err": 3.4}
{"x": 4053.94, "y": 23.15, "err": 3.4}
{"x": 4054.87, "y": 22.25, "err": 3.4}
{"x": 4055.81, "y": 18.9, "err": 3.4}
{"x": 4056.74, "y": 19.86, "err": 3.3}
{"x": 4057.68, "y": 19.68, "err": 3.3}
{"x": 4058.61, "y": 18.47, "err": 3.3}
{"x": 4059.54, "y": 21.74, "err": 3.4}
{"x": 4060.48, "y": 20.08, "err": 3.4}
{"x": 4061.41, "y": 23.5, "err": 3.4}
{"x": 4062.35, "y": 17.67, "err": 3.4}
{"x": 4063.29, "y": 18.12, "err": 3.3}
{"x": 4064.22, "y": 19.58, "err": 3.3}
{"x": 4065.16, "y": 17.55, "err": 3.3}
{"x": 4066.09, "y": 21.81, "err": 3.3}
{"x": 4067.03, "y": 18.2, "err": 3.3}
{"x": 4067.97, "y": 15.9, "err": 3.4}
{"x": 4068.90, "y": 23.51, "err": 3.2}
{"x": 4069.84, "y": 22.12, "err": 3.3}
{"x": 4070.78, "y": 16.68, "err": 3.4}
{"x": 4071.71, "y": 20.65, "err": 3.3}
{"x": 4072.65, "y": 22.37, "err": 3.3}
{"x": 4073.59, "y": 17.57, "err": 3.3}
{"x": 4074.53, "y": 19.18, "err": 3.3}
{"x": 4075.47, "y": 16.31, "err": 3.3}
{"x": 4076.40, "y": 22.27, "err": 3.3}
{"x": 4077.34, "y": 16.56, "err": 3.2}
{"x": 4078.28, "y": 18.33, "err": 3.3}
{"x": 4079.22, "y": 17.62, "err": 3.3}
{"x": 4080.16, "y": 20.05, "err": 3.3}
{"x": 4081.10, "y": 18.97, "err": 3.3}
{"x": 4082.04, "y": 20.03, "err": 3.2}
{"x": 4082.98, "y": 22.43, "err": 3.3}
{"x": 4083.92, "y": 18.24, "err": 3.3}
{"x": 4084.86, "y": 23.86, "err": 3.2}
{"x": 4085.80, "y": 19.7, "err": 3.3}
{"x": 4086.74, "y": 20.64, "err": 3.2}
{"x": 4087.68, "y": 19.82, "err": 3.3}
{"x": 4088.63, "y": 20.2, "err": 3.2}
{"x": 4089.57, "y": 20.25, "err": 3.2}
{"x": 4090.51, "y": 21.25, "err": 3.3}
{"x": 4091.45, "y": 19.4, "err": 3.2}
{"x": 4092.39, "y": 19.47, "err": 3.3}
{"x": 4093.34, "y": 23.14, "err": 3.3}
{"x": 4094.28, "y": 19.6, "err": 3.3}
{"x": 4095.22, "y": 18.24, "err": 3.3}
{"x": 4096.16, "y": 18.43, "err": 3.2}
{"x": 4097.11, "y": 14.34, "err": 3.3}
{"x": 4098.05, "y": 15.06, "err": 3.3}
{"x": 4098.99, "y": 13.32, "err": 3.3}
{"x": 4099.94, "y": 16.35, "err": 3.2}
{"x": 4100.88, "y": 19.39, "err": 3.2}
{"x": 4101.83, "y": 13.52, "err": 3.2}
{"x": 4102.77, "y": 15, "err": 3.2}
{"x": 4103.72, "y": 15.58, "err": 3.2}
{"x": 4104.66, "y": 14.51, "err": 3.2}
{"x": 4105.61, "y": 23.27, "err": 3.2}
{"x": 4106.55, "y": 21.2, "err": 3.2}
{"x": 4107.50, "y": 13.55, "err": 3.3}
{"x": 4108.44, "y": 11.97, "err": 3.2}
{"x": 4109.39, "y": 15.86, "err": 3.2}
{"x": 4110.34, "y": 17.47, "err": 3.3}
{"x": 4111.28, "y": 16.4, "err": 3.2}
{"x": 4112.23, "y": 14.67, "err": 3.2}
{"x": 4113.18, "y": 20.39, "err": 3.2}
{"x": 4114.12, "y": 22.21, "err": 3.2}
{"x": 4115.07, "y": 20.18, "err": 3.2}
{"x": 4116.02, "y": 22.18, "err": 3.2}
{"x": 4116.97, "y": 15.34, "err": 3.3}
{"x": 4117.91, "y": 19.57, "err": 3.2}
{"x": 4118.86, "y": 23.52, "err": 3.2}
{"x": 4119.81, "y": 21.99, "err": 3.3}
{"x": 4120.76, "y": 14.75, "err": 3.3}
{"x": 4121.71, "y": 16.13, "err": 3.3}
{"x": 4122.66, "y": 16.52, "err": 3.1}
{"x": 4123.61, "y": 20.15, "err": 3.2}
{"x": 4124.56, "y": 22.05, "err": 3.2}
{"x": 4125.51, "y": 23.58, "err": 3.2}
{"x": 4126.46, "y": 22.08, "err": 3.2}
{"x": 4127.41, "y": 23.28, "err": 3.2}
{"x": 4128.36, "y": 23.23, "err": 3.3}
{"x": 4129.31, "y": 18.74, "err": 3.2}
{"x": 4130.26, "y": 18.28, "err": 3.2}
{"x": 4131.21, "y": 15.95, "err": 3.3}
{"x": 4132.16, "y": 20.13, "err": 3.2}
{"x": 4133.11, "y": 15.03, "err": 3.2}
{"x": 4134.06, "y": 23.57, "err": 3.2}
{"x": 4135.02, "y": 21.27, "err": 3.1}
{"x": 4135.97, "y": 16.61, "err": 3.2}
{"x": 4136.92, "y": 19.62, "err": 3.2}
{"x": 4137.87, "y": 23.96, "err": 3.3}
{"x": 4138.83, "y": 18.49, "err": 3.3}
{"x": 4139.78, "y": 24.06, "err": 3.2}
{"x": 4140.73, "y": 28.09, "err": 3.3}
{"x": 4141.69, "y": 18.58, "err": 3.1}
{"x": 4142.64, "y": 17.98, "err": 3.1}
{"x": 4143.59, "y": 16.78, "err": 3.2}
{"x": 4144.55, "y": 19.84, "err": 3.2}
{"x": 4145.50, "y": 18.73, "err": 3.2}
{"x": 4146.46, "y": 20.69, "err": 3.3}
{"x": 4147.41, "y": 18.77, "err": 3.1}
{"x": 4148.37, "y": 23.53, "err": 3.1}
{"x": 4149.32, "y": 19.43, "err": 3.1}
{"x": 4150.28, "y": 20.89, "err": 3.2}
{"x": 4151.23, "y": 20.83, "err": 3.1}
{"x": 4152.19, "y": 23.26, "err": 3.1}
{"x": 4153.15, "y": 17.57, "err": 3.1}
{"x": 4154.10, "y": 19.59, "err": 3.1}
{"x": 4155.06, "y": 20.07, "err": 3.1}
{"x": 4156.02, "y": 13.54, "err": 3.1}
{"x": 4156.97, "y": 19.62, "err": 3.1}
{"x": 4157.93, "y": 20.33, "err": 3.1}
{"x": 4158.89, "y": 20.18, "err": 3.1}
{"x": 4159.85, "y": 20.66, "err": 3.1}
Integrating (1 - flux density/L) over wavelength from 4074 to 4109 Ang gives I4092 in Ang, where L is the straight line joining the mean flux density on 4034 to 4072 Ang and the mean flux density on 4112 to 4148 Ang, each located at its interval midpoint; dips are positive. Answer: 2.6 Ang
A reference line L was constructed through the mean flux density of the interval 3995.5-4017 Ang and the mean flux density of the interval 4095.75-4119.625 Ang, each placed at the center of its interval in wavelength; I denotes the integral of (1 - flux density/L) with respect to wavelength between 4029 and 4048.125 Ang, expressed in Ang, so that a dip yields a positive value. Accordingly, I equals -0.5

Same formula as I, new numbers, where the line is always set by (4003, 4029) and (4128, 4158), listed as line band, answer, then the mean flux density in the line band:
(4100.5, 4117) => 2.1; 17.4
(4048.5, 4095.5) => 0.6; 19.9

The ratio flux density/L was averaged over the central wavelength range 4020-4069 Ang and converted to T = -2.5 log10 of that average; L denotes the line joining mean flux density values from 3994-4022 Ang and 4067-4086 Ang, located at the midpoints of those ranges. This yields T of -0.02 mag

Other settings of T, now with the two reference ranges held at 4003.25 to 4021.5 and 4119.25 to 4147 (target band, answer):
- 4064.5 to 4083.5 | 0.03 mag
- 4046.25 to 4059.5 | -0.04 mag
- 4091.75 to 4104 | 0.17 mag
